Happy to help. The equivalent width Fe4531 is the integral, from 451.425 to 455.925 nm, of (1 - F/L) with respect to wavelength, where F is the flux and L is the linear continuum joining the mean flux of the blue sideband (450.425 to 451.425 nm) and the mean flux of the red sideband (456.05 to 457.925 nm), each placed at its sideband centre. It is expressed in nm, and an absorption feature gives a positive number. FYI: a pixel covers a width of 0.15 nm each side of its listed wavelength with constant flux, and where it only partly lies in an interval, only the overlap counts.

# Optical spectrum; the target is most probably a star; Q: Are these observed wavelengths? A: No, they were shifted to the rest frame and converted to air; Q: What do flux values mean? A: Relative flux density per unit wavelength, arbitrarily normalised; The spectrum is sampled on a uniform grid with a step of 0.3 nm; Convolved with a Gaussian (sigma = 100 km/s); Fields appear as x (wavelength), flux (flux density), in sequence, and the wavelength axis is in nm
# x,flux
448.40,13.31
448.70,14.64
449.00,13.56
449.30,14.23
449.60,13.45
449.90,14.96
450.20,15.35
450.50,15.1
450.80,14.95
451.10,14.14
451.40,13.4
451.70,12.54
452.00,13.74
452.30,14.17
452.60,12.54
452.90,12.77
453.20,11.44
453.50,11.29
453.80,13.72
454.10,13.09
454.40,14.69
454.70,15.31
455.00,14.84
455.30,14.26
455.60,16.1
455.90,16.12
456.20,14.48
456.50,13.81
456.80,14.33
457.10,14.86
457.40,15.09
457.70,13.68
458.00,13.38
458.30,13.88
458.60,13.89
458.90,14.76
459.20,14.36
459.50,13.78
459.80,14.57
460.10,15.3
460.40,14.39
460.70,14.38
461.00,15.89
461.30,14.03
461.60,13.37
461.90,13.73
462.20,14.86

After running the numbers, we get 0.22 nm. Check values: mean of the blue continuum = 14.5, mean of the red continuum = 14.3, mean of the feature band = 13.7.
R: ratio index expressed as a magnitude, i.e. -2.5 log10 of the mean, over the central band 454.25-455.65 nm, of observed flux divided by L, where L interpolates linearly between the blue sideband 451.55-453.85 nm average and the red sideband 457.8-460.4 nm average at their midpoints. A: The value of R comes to -0.13 mag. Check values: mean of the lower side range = 12.7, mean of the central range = 15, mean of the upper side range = 14.2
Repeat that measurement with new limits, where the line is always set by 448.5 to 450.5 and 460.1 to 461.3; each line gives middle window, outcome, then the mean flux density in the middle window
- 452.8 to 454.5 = 0.141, 12.8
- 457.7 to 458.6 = 0.080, 13.7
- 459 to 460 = 0.035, 14.3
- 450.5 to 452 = 0.044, 13.9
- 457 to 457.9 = 0.018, 14.5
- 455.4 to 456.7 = -0.030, 15.1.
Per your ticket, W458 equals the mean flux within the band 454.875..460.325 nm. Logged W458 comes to 14.5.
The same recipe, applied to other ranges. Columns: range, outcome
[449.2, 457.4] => 14.1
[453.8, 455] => 14.3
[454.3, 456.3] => 15.1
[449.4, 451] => 14.7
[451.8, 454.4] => 12.9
